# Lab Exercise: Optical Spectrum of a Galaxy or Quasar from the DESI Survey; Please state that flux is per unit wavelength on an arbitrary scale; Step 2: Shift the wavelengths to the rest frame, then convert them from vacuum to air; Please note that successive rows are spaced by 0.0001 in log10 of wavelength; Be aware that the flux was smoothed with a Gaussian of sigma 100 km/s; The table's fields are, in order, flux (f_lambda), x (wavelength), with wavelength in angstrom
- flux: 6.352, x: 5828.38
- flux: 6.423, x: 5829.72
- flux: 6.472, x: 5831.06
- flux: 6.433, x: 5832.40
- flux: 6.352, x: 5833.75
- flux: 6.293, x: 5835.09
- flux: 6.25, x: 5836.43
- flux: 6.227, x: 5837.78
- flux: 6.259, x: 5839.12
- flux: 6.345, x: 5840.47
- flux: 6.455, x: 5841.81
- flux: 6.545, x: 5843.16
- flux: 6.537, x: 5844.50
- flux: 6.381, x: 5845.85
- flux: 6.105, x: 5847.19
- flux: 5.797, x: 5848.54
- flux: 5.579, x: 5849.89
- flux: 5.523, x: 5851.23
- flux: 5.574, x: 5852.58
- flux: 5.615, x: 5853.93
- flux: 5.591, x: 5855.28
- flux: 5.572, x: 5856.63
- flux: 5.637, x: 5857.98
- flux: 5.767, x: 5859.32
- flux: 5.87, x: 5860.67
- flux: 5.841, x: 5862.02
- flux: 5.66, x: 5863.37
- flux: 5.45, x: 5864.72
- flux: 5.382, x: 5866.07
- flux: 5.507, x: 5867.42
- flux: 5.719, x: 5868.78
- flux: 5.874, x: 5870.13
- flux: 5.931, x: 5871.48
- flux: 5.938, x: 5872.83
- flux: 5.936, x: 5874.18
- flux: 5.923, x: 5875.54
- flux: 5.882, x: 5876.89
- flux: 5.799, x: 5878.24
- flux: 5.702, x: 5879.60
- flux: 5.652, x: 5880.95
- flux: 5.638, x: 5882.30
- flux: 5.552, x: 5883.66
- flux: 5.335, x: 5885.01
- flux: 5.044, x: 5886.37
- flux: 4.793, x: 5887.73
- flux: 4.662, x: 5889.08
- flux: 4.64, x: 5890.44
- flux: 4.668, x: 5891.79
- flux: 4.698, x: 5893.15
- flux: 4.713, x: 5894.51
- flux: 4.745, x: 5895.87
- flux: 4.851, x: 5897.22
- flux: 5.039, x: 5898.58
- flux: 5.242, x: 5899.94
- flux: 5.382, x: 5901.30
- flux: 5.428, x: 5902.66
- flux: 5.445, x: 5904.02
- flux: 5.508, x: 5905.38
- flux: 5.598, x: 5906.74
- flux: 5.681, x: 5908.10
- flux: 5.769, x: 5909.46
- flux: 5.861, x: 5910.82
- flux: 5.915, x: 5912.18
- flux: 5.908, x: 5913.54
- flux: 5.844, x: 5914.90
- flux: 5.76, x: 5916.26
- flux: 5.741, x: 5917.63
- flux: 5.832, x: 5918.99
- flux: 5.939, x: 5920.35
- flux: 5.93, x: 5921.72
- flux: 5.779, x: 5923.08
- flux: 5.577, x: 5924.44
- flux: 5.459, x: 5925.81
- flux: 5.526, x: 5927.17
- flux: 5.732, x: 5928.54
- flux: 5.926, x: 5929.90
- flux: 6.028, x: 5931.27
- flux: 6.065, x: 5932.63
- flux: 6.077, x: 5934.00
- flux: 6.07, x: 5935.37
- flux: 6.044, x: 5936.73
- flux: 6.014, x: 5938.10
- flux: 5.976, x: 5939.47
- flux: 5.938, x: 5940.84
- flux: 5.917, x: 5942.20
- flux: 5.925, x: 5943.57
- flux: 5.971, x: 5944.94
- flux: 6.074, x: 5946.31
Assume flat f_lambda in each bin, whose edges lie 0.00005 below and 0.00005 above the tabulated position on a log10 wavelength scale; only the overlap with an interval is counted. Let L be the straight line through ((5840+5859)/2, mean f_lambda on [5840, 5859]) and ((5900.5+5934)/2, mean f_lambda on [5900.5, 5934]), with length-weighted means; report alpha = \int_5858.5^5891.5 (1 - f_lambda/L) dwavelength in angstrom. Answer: 1.8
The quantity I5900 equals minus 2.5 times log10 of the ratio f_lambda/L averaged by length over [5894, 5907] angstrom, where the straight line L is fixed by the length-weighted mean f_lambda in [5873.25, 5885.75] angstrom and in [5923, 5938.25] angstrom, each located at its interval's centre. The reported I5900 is 0.116 mag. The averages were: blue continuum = 5.71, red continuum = 5.86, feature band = 5.19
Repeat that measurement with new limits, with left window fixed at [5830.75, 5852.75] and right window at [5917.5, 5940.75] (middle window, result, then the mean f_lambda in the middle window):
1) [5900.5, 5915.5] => 0.053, 5.66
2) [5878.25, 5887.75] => 0.111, 5.45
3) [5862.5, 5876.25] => 0.066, 5.73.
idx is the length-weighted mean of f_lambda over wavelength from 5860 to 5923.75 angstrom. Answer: 5.51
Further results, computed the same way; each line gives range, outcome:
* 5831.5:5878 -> 5.94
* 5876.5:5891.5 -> 5.31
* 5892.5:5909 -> 5.2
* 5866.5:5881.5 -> 5.8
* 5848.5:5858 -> 5.59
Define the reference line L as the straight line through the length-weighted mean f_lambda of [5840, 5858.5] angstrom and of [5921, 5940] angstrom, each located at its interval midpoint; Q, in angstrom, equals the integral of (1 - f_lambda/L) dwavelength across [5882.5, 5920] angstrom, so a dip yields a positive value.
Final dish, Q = 3.6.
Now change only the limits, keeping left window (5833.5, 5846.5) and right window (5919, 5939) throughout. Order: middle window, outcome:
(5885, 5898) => 2.8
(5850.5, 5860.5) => 1.0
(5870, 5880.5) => 0.5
